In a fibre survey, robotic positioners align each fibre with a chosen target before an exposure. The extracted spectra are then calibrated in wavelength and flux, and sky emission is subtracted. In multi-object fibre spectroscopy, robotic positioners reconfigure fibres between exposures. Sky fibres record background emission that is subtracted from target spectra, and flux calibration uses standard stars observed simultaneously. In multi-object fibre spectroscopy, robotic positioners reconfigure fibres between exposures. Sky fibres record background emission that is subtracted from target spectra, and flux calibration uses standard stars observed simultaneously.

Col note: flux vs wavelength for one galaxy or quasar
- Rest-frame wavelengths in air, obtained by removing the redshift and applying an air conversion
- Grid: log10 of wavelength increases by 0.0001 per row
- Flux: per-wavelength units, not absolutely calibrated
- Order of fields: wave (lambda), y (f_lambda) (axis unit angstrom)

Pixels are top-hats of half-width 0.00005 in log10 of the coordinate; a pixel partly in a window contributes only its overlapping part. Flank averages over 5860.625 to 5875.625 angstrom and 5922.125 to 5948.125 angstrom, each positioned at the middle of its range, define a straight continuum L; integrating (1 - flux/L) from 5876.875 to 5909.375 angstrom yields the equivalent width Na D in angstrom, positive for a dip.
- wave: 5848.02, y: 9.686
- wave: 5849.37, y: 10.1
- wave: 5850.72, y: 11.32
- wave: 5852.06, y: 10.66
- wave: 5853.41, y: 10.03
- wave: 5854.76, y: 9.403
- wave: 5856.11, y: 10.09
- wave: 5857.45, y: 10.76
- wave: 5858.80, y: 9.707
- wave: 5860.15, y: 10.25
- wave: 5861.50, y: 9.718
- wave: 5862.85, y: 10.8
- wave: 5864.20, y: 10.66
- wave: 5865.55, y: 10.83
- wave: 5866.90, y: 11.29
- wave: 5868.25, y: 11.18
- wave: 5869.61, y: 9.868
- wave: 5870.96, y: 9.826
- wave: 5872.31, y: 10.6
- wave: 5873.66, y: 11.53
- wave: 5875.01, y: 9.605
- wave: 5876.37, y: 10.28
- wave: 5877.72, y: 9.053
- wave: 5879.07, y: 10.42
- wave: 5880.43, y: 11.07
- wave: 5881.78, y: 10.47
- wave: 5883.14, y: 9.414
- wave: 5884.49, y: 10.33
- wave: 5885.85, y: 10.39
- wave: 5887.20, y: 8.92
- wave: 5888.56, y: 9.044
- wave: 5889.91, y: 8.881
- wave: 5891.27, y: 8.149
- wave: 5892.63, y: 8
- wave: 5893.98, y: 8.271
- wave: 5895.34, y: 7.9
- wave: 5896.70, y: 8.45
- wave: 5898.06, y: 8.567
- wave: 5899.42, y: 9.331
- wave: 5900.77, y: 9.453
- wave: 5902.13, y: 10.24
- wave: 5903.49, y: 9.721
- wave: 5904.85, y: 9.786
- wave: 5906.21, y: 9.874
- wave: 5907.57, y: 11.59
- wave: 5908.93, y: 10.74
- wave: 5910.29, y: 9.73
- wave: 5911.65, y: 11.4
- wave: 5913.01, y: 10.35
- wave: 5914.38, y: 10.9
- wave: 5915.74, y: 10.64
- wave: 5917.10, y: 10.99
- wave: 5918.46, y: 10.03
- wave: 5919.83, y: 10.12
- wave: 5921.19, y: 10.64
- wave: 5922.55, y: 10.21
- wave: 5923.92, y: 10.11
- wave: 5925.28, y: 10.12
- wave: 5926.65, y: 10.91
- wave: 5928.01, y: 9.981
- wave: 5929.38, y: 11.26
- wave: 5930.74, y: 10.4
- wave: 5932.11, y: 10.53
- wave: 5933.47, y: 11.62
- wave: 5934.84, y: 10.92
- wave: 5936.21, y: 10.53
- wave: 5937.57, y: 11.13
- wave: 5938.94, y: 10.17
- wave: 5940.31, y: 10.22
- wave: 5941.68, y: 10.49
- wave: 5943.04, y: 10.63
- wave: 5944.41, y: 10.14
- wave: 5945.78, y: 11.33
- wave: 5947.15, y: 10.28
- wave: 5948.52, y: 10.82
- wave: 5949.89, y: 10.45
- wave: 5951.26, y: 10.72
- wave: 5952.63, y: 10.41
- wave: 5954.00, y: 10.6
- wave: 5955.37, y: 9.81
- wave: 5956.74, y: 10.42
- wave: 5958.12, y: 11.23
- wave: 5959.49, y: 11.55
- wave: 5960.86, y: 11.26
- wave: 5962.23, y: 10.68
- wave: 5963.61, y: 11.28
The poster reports 3.3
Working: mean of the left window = 10.5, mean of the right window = 10.6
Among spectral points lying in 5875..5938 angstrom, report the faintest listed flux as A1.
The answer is 7.9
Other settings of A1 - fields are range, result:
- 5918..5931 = 9.981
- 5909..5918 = 9.73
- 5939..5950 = 10.14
